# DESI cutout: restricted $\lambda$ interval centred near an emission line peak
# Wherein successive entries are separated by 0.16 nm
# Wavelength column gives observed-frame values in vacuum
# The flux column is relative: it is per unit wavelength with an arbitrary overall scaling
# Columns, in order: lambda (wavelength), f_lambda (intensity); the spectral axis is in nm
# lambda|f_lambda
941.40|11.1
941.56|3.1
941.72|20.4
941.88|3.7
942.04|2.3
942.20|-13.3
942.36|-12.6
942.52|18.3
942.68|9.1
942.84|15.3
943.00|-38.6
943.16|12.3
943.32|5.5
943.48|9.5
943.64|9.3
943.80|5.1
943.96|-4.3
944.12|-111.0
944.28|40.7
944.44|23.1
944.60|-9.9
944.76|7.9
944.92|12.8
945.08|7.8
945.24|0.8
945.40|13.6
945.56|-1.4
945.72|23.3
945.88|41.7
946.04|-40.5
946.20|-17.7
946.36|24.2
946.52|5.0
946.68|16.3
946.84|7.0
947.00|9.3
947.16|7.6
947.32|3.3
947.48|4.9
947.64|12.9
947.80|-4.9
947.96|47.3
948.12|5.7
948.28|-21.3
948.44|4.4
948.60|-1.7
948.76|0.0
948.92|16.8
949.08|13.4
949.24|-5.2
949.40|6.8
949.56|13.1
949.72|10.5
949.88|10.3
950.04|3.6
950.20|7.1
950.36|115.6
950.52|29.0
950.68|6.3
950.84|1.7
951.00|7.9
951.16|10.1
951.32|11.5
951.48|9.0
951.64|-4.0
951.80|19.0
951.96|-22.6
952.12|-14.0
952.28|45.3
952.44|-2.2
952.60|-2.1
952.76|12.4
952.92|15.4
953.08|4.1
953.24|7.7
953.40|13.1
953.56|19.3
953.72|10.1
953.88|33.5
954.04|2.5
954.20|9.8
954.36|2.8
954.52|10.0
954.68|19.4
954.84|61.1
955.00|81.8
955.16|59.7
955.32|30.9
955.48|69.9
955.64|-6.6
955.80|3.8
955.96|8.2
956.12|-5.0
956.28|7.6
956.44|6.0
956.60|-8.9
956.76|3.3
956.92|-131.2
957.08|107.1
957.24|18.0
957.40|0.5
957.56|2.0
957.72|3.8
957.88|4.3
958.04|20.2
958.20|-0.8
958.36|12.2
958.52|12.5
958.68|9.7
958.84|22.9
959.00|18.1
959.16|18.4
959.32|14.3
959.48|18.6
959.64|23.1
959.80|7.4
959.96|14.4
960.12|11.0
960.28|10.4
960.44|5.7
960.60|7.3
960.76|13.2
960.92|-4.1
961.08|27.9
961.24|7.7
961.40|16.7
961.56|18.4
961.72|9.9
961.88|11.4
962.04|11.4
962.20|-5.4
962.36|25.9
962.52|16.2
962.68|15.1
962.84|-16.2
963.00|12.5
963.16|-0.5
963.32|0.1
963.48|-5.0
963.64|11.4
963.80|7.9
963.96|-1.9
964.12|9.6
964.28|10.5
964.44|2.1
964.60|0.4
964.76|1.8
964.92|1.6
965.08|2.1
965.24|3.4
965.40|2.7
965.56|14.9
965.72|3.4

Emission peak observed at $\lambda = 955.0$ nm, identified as [O III]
